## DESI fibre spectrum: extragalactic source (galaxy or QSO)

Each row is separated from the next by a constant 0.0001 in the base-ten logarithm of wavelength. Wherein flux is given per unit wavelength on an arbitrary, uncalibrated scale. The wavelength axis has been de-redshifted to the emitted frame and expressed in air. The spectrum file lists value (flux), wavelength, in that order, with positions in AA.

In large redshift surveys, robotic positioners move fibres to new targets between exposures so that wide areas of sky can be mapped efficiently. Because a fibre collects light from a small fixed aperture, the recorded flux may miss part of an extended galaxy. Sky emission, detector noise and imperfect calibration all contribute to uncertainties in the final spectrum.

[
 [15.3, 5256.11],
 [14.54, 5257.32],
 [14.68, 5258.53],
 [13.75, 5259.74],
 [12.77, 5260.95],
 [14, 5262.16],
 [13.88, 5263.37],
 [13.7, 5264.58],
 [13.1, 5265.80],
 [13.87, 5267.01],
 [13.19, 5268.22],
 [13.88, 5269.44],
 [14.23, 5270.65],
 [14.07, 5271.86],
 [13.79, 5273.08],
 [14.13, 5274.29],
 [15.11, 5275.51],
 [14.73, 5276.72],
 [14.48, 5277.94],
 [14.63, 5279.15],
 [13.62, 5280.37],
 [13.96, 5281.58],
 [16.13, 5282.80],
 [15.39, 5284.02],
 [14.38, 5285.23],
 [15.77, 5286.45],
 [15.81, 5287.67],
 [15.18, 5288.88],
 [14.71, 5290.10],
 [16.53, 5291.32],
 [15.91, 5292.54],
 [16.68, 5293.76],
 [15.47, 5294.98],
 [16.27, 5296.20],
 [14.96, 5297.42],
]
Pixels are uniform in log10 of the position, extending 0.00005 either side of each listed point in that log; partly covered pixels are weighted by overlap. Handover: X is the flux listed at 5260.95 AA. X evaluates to 12.77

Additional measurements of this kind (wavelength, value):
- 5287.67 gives 15.81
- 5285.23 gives 14.38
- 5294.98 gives 15.47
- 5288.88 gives 15.18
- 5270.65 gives 14.23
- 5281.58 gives 13.96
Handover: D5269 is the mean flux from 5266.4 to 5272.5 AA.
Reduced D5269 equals 13.8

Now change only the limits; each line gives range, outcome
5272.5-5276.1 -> 14.3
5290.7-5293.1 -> 16.2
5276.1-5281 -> 14.4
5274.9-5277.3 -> 14.9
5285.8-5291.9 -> 15.6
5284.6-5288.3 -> 15.4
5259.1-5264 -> 13.6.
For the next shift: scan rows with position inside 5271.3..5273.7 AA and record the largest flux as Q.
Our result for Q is 14.07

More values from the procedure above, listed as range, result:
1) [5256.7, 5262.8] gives 14.68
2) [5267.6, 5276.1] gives 15.11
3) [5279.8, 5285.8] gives 16.13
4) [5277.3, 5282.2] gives 14.63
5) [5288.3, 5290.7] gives 15.18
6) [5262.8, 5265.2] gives 13.88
